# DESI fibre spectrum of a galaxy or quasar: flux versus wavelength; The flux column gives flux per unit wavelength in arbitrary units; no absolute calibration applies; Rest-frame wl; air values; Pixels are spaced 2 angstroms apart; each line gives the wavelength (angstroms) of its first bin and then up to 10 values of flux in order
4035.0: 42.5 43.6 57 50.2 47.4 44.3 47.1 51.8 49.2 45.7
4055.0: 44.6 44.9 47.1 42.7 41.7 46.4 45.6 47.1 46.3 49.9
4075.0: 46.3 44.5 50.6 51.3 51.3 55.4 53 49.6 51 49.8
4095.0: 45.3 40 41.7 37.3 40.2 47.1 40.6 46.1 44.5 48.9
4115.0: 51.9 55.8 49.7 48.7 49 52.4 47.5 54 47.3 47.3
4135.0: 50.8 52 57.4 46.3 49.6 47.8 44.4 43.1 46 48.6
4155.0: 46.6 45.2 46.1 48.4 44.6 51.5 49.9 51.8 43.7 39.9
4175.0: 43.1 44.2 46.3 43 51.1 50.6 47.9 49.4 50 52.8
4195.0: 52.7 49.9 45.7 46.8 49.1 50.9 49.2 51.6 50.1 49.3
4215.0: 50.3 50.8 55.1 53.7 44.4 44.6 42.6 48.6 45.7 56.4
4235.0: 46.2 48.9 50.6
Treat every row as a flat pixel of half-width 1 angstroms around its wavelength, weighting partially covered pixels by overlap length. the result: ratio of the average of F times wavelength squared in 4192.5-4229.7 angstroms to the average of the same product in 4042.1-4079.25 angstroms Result 1.14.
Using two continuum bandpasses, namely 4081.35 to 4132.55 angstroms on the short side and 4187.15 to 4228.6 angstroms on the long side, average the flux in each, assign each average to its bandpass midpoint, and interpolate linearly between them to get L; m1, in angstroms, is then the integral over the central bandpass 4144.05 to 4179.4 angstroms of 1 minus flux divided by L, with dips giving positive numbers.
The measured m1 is 1.9 angstroms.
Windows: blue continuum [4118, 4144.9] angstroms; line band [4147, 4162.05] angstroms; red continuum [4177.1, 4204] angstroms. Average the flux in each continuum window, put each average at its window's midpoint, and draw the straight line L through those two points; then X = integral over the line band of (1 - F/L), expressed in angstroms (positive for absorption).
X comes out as 1.03 angstroms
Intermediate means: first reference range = 50.1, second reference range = 48.7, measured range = 46.2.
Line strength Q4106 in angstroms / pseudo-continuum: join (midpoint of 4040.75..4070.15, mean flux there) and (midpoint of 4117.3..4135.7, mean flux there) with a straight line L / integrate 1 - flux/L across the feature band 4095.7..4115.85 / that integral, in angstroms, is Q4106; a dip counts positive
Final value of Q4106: 2.08 angstroms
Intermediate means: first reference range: 46.3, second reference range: 49.8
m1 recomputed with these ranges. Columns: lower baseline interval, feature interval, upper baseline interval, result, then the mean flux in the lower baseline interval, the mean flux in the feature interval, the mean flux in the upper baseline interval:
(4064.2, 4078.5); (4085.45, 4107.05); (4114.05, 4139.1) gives 1.3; 46.7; 45.5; 50.8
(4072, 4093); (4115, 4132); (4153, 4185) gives -0.7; 50.3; 50.6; 46.6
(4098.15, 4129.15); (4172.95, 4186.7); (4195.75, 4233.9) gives 0.7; 47.1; 46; 49.2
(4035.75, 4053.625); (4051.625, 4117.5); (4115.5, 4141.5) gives 3.7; 48.5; 46.7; 50.7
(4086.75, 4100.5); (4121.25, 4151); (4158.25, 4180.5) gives -1.7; 46.5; 49.1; 46.2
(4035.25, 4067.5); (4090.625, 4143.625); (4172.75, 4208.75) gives -0.4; 46.7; 47.8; 48.2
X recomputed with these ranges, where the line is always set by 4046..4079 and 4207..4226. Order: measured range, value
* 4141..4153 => 0.5 angstroms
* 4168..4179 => 1.0 angstroms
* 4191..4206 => -0.1 angstroms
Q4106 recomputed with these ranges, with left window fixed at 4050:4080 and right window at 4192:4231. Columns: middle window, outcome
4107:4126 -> -0.77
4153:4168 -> 0.20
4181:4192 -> -0.10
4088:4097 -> -0.23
